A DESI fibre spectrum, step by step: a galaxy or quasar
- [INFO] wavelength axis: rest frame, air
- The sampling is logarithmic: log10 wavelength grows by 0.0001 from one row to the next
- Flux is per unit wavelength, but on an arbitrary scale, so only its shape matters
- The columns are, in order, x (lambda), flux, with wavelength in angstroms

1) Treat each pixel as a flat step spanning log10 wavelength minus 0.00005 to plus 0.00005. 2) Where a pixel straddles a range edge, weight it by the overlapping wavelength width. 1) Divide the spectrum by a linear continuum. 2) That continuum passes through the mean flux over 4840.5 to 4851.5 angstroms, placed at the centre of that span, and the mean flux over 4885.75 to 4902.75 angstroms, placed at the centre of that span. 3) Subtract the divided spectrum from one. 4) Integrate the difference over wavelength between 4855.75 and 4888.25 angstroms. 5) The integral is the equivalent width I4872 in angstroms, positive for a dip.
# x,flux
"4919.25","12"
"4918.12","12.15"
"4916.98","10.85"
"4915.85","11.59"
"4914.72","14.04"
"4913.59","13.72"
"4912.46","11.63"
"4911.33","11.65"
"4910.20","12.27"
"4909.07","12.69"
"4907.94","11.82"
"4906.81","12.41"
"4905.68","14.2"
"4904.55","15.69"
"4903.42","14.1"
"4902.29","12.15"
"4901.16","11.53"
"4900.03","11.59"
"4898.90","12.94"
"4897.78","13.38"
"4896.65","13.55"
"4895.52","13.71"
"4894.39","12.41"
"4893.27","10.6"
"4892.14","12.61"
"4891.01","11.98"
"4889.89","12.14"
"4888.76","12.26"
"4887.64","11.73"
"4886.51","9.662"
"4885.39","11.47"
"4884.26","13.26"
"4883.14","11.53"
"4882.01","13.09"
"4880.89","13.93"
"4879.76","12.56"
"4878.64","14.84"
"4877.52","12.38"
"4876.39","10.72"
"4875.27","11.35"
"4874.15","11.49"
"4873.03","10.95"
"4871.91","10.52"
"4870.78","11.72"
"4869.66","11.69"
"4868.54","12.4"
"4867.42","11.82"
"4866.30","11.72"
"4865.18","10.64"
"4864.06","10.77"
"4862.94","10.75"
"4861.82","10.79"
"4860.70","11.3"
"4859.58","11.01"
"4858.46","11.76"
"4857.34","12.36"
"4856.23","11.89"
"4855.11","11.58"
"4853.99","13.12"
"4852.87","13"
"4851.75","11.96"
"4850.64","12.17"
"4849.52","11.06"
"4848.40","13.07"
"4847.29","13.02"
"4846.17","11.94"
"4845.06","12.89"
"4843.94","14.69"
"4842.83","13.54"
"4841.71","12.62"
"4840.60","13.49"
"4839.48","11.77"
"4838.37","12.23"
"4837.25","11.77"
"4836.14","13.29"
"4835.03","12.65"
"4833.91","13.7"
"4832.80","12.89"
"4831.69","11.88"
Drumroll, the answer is 1.9 angstroms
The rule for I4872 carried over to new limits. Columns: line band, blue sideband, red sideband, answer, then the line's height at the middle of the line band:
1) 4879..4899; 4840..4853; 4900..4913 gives 0.5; 12.7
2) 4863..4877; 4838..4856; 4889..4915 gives 1.5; 12.7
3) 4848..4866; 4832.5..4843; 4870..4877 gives 0.3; 11.9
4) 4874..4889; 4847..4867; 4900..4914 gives 0.1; 12.2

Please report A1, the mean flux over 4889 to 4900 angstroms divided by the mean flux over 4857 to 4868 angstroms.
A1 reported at 1.11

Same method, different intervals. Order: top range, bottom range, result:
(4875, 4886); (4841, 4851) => 0.98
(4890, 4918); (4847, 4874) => 1.08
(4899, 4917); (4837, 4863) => 1.03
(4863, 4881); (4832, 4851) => 0.92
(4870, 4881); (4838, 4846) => 0.92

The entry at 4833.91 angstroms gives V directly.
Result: 13.7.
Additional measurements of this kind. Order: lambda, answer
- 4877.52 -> 12.38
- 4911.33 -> 11.65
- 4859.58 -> 11.01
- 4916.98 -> 10.85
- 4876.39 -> 10.72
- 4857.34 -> 12.36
